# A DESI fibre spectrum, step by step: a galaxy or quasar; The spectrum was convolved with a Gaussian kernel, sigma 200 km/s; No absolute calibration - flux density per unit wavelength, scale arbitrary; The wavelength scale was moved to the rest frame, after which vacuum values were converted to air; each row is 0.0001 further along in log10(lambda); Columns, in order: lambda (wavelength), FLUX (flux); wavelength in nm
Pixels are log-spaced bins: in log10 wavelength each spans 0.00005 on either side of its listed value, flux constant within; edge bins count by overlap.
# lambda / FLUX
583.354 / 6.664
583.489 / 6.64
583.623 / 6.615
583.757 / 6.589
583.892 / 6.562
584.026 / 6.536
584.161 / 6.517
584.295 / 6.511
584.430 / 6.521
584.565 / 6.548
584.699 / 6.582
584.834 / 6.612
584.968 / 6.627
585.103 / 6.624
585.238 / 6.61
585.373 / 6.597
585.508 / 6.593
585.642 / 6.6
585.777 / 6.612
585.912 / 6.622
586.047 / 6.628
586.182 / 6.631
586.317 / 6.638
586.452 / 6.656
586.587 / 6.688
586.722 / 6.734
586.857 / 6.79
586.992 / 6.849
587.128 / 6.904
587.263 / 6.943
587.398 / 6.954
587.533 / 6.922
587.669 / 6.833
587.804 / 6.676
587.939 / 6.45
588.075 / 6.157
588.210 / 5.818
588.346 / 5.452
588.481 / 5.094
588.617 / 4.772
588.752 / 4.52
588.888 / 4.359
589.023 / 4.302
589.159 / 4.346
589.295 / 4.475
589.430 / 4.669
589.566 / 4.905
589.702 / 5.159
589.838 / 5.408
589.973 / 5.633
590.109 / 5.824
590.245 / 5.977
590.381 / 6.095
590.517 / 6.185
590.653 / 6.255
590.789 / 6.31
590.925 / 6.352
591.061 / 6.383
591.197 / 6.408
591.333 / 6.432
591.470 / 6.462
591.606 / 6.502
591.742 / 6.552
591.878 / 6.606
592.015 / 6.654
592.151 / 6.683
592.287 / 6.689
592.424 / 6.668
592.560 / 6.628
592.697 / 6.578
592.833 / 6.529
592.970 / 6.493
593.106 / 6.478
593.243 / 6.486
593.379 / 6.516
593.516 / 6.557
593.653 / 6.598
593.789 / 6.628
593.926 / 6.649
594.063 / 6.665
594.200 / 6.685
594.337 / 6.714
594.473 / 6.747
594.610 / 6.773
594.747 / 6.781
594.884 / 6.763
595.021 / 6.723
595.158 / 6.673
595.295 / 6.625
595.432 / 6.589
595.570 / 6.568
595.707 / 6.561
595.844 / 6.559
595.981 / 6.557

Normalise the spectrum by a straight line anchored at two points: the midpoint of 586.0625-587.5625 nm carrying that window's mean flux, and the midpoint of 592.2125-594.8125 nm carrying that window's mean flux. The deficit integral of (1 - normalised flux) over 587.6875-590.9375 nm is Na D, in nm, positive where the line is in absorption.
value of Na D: 0.605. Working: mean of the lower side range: 6.78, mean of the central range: 5.47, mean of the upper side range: 6.63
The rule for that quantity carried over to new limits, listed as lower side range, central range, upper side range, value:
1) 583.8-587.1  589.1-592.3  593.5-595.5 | 0.34 nm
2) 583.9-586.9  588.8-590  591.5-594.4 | 0.33 nm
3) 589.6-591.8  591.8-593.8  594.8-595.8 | -0.08 nm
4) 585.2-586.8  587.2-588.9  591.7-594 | 0.17 nm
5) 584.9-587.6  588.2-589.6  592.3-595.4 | 0.41 nm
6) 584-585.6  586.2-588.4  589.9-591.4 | -0.07 nm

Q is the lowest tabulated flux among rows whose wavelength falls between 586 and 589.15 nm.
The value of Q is 4.302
